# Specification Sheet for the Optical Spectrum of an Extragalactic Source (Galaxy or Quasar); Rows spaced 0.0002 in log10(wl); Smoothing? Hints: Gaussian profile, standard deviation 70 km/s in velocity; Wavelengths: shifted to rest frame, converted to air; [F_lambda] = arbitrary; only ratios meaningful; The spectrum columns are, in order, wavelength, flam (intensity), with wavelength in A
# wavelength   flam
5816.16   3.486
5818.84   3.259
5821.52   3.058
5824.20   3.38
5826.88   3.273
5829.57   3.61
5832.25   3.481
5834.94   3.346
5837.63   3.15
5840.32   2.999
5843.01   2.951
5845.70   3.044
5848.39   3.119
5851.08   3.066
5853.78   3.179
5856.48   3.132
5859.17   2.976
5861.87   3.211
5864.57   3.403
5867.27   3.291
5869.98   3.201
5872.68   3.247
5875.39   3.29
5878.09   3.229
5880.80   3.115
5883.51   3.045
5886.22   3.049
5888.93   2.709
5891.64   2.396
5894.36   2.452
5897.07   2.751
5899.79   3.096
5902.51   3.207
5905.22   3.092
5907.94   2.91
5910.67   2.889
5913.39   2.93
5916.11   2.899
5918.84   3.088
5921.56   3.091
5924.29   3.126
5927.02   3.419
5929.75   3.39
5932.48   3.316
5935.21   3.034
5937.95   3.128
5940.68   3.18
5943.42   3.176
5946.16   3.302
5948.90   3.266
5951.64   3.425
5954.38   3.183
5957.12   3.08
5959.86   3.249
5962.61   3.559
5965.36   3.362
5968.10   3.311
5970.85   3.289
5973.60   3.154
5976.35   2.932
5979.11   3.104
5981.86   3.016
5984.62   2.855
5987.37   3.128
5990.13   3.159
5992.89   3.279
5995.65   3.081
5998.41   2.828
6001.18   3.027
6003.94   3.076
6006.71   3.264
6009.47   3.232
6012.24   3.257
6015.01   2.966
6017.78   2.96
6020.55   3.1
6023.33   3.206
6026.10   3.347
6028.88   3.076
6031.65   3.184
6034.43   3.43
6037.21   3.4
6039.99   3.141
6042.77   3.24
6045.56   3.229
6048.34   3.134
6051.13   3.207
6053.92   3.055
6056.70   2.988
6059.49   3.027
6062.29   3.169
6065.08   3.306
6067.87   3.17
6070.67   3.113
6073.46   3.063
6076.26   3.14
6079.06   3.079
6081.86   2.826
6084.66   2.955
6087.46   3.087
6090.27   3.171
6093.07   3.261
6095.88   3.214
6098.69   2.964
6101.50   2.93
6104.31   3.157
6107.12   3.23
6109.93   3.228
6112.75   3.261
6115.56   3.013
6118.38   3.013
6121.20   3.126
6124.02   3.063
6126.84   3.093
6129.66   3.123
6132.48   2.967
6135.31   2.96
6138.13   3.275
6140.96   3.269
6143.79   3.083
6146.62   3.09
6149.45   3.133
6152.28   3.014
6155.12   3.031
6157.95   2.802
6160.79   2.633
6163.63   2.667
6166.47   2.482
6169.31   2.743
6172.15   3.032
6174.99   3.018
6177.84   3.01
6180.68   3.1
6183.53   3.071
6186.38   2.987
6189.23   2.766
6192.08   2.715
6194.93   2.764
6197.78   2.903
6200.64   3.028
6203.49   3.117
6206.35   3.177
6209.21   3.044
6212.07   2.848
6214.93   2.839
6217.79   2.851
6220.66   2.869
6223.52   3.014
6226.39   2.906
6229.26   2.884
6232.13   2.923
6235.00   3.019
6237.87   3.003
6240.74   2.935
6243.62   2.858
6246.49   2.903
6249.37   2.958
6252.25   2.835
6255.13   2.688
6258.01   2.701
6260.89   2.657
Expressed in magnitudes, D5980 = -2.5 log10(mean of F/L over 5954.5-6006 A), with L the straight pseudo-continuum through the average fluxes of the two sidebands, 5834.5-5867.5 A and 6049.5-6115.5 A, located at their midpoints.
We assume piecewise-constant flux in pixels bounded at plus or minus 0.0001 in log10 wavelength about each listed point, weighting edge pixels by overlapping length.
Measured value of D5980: -0.01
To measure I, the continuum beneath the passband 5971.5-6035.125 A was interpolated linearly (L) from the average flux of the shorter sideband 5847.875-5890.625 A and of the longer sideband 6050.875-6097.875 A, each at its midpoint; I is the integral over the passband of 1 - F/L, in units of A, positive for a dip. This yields 0.0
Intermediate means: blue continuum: 3.14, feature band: 3.11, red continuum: 3.1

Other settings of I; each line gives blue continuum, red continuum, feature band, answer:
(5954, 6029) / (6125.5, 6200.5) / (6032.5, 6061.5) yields -0.9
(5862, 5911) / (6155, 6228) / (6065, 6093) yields -1.4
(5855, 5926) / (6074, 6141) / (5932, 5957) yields -1.3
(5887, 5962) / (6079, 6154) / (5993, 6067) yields -1.6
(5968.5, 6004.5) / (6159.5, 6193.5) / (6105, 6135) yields -1.9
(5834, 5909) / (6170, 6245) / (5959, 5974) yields -1.5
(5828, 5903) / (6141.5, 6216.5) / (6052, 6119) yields -2.8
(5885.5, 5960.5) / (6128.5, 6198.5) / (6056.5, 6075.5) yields -0.9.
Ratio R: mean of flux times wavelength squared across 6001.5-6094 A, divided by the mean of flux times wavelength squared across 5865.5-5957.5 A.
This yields 1.07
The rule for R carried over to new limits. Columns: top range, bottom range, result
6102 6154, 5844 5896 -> 1.11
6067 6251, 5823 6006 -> 1.04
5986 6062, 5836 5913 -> 1.09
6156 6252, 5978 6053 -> 0.98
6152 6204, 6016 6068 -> 0.95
